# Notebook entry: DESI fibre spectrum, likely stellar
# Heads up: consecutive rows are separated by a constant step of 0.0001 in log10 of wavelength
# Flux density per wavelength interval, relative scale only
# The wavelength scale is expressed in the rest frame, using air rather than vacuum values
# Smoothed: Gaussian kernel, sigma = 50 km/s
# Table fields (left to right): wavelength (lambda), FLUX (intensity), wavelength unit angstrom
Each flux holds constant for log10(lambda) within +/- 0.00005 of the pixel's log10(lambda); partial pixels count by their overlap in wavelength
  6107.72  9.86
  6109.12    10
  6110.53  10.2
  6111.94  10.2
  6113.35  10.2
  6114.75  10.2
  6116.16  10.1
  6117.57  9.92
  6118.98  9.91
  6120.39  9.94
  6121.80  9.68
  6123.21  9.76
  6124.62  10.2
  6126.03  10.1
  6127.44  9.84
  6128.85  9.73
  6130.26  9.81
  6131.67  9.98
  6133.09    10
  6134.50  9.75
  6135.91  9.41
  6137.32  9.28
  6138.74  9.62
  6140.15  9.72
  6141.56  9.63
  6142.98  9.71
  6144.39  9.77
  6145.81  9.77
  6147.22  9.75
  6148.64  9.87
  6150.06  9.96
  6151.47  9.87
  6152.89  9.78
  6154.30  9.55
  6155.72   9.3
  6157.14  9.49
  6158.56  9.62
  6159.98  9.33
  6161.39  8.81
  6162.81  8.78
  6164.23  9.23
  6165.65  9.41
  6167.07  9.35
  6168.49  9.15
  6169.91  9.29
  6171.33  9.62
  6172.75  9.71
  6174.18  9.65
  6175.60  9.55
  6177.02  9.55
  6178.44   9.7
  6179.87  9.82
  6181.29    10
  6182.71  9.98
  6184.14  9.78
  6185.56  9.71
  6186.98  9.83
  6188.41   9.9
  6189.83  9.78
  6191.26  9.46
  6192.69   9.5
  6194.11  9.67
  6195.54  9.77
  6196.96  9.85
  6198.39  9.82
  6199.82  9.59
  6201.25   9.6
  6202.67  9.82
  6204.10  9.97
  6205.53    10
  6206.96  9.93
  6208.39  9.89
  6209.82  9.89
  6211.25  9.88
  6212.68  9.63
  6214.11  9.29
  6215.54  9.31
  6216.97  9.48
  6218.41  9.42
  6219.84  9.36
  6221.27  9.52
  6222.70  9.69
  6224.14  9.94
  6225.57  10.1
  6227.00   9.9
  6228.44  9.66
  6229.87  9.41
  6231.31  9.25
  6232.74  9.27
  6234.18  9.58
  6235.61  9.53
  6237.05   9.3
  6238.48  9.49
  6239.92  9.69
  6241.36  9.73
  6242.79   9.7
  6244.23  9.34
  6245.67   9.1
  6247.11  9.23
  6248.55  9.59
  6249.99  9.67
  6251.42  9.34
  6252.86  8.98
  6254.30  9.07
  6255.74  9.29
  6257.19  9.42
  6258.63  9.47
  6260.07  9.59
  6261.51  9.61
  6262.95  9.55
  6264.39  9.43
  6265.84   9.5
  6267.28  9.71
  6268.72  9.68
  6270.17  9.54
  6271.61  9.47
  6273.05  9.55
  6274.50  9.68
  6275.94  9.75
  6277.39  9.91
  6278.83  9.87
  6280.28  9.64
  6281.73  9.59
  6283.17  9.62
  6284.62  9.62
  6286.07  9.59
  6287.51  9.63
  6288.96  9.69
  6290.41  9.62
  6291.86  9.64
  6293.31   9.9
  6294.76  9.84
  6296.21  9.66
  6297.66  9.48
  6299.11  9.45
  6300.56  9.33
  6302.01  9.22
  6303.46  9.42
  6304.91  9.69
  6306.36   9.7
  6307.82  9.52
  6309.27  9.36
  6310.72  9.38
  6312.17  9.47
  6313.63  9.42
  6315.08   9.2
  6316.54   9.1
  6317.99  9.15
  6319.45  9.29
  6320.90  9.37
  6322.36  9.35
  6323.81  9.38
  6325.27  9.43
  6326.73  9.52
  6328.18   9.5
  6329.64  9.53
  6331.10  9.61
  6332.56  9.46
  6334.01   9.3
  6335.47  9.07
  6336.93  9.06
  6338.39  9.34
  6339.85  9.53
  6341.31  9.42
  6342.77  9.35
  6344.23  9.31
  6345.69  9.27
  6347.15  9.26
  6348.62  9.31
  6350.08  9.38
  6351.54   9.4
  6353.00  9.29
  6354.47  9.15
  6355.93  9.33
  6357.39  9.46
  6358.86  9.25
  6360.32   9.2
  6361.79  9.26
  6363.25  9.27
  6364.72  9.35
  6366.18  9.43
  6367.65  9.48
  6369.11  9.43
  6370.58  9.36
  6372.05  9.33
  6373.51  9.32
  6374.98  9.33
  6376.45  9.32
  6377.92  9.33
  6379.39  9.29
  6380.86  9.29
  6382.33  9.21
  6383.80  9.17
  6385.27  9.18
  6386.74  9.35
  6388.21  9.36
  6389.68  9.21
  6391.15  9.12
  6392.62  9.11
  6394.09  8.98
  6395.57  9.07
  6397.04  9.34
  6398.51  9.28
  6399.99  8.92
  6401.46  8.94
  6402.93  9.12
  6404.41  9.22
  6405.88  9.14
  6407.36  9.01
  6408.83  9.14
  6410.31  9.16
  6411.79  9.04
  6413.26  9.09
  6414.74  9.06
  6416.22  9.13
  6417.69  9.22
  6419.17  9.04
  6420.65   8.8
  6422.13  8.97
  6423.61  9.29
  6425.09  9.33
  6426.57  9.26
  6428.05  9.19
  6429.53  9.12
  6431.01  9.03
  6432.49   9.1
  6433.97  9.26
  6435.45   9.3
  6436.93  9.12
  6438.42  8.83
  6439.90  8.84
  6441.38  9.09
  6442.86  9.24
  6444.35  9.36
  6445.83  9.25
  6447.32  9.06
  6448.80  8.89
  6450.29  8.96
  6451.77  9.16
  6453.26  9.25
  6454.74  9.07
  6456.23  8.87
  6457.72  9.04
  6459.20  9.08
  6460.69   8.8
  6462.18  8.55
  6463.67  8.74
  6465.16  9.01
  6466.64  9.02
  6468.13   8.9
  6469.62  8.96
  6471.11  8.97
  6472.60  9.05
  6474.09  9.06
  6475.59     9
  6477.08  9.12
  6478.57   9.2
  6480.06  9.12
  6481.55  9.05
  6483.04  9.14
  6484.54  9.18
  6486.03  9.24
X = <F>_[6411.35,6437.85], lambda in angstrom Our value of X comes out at 9.13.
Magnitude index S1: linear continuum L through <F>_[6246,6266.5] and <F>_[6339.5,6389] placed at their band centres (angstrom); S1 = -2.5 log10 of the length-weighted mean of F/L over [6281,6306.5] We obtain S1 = -0.03 mag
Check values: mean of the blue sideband 9.4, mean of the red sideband 9.32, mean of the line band 9.59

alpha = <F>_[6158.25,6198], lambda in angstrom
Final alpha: 9.57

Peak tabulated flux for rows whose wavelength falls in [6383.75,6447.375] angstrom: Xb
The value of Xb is 9.36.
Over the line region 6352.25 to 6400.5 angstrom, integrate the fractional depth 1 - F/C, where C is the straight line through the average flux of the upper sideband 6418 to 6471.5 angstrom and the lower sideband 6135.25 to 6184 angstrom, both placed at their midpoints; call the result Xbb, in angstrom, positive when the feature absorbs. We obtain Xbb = -0.5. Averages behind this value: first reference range 9.56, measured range 9.27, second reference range 9.05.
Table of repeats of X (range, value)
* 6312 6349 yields 9.34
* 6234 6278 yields 9.5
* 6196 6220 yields 9.7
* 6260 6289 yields 9.63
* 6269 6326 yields 9.53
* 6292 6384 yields 9.38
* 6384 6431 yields 9.13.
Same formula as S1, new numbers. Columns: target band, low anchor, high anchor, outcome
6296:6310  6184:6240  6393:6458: -0.01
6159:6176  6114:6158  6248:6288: 0.05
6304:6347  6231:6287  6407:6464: 0.00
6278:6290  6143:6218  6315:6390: -0.02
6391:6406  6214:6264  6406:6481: 0.01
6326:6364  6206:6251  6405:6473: -0.01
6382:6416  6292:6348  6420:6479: 0.01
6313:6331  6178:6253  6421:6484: 0.00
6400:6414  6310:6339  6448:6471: 0.00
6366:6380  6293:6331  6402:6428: -0.01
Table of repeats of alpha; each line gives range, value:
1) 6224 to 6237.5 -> 9.59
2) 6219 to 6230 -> 9.71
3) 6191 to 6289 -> 9.59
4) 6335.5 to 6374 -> 9.32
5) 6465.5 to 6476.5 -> 9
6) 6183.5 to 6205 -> 9.74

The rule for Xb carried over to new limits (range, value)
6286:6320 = 9.9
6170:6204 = 10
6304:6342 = 9.7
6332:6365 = 9.53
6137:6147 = 9.77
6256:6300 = 9.91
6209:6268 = 10.1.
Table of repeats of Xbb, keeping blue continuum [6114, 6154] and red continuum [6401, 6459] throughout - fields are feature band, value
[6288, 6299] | -0.3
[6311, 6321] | 0.1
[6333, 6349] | 0.0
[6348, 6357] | 0.0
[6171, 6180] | 0.1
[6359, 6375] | -0.1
